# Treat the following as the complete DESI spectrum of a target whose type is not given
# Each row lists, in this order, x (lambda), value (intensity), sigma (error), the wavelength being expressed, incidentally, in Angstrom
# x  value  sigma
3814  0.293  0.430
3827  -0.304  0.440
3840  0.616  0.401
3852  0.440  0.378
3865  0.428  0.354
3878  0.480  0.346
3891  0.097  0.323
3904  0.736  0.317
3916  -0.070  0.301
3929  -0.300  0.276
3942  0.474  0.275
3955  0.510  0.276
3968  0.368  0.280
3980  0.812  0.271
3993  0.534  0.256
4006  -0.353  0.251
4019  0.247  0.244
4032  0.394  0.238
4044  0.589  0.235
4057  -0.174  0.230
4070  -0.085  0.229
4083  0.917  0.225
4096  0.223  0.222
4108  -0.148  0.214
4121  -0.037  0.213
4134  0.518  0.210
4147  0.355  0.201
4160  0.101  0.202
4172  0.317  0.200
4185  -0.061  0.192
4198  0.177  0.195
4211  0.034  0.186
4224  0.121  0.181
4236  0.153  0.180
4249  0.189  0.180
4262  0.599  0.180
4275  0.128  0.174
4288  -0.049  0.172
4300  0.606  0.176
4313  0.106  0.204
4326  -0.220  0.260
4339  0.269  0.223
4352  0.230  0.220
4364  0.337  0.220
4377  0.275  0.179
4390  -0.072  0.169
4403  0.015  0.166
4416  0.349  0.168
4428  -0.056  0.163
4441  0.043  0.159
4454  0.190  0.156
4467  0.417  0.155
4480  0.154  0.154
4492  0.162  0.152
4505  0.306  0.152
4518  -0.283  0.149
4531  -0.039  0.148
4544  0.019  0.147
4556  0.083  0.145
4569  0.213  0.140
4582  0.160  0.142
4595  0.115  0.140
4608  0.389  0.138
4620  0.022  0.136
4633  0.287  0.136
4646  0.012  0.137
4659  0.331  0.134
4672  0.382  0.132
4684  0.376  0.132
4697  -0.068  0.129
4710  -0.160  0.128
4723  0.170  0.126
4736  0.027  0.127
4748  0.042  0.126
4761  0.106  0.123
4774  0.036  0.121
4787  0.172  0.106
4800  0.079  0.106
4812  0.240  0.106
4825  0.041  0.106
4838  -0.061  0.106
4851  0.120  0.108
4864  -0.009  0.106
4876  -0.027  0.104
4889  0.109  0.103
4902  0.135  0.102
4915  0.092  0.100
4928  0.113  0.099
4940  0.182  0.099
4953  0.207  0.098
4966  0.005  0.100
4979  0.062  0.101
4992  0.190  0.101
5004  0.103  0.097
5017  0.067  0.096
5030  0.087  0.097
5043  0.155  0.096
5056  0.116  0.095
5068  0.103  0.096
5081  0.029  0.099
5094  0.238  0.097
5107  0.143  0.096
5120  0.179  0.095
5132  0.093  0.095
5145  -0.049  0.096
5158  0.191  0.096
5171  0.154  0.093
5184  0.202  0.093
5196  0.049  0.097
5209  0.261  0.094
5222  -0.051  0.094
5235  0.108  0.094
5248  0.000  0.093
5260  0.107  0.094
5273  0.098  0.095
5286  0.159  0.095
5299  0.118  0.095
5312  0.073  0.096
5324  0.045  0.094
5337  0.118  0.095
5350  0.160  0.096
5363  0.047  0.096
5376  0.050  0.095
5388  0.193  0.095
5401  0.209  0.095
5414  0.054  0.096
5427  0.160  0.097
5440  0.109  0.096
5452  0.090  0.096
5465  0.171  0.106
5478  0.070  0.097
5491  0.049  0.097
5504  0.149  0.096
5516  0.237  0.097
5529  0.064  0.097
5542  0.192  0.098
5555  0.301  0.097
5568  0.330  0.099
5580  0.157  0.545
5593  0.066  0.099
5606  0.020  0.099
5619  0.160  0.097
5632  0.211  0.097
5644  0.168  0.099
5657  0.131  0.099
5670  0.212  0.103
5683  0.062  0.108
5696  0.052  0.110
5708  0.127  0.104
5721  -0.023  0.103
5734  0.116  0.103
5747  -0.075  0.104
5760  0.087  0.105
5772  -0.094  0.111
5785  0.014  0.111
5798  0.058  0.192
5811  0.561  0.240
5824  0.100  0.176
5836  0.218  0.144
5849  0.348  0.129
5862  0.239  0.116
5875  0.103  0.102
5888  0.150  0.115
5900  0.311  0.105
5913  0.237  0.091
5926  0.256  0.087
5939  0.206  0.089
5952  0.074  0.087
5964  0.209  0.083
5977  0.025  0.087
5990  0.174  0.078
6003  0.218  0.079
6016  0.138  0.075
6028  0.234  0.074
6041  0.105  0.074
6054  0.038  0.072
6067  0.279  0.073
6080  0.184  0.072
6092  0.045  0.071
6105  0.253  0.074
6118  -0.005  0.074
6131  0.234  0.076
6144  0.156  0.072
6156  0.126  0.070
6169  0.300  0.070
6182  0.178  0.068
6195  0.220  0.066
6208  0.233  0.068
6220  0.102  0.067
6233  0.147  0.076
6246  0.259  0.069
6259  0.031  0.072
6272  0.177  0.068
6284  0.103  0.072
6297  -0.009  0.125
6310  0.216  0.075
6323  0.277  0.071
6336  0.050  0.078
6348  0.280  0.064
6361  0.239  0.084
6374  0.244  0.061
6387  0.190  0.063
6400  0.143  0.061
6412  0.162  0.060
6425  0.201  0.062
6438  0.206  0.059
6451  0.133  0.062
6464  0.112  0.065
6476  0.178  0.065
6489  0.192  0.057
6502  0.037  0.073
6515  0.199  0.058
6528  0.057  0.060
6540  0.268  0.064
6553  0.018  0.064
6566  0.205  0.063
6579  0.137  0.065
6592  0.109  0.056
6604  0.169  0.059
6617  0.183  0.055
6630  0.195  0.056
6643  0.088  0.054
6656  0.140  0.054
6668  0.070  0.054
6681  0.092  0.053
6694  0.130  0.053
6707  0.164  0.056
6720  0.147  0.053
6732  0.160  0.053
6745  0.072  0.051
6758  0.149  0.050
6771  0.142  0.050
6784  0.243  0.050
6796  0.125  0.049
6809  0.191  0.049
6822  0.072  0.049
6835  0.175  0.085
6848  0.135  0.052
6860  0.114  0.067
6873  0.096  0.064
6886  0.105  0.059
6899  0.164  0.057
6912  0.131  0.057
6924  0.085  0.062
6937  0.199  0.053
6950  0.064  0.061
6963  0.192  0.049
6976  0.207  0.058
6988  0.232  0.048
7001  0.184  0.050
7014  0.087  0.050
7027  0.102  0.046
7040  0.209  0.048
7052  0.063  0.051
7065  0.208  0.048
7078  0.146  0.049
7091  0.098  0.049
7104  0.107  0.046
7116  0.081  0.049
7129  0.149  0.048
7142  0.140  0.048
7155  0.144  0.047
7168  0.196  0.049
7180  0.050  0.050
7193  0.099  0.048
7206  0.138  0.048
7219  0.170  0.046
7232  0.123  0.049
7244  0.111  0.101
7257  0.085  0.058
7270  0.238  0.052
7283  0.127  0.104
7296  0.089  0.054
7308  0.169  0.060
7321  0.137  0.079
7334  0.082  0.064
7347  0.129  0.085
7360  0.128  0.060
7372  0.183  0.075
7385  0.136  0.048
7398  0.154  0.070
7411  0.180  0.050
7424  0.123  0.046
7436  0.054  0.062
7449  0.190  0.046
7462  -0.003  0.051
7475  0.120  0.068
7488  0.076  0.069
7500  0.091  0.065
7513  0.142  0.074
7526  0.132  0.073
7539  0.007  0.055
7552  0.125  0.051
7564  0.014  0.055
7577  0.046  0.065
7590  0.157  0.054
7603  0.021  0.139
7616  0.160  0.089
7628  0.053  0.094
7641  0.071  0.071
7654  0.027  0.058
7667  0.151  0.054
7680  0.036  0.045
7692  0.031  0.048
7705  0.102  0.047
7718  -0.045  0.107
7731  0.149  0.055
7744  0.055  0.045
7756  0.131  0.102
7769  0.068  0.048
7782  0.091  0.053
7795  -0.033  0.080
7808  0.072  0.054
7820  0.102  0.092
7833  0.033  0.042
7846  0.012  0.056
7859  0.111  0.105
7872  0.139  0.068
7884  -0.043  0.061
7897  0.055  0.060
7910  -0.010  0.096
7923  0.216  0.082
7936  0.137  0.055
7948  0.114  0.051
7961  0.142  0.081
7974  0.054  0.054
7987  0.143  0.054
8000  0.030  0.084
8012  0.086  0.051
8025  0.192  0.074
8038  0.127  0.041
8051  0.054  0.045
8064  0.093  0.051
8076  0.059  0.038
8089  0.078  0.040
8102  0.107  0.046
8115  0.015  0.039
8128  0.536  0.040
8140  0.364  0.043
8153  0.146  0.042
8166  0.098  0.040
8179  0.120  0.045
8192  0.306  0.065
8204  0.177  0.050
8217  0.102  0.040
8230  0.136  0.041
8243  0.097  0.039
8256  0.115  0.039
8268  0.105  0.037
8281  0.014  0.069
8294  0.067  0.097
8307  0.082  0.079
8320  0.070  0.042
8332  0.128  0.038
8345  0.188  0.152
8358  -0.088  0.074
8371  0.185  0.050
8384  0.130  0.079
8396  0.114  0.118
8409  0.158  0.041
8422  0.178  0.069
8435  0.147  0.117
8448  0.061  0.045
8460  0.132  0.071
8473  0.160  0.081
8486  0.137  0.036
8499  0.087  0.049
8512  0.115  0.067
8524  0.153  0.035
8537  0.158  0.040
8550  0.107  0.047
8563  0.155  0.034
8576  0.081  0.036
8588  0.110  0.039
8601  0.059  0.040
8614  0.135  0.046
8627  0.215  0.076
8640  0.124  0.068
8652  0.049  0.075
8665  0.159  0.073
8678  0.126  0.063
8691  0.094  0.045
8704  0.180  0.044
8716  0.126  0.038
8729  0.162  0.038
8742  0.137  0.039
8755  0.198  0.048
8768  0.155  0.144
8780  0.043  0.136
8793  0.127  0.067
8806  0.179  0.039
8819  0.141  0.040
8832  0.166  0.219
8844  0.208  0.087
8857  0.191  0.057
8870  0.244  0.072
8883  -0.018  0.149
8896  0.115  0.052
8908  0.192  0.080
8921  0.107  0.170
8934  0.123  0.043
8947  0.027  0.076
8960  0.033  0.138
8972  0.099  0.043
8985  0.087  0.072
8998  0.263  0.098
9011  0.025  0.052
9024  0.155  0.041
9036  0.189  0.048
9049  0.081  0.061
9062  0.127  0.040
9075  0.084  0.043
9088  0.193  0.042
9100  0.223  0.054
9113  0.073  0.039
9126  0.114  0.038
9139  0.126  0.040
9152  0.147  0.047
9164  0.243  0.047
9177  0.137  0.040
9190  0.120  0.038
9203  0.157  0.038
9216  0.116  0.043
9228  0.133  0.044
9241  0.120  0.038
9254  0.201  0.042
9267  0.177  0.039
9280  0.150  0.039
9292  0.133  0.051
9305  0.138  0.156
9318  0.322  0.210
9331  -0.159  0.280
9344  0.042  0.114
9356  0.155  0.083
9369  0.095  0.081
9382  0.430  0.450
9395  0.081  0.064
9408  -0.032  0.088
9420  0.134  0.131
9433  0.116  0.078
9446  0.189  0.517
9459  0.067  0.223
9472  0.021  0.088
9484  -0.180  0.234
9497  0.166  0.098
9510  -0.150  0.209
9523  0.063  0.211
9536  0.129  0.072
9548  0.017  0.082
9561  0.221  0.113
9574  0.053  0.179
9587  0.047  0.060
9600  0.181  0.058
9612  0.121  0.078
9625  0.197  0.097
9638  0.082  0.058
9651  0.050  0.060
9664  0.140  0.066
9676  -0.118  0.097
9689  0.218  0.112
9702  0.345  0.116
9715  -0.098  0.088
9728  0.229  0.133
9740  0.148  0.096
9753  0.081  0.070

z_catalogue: 1.181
